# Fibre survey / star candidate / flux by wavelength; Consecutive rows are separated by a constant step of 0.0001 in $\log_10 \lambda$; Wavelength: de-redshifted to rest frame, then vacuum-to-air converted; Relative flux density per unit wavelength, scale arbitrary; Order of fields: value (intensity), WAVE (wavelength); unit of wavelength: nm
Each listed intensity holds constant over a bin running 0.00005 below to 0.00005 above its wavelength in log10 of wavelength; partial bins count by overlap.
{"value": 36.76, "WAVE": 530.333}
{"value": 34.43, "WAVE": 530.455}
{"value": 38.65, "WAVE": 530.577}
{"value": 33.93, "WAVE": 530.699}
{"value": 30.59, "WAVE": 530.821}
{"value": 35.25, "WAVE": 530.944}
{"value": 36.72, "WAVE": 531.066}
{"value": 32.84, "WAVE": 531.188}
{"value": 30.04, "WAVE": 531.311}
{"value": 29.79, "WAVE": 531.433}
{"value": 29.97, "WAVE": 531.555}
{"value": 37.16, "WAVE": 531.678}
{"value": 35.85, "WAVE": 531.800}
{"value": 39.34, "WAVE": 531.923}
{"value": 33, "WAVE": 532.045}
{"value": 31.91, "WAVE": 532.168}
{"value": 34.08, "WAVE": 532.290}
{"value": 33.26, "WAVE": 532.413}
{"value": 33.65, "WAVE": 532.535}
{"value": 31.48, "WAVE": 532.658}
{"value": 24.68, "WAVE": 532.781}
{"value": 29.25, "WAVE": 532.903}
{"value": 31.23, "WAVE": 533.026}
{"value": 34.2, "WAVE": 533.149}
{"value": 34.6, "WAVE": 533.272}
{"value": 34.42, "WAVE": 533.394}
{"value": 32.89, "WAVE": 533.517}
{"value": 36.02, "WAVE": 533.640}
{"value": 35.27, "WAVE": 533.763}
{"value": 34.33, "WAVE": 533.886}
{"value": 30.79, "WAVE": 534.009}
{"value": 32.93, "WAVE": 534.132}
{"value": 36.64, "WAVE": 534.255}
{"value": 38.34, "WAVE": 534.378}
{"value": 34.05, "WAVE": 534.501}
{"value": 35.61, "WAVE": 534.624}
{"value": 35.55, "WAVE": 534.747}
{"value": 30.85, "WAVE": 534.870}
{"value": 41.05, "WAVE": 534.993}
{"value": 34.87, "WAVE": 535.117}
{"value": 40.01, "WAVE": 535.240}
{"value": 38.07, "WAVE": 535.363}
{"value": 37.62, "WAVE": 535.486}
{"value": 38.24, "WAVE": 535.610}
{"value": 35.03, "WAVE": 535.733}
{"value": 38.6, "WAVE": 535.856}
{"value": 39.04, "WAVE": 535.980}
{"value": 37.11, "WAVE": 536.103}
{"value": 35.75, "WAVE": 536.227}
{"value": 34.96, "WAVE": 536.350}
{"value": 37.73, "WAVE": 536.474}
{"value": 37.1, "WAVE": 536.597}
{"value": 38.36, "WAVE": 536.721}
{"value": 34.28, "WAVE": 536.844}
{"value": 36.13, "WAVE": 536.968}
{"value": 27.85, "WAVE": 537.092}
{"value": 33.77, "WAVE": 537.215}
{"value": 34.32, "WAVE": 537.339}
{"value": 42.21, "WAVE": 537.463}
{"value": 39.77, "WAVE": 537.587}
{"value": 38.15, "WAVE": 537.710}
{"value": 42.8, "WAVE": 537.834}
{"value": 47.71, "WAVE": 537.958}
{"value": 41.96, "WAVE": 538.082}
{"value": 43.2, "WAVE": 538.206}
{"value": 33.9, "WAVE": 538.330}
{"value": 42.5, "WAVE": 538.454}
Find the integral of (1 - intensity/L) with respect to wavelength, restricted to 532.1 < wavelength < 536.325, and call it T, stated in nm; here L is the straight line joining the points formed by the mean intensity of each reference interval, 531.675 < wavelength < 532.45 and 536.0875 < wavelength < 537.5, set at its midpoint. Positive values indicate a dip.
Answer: 0.05 nm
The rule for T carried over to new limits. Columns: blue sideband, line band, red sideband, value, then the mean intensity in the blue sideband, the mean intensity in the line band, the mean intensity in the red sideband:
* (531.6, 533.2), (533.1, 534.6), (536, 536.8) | -0.008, 33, 34.6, 36.9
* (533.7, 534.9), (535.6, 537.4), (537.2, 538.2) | 0.119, 34.5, 35.8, 40.5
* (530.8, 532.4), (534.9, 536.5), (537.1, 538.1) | 0.005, 33.6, 37.4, 39.4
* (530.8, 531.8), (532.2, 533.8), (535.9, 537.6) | 0.066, 33.1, 32.6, 36.2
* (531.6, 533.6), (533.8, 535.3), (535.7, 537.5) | -0.035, 33.2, 35.4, 36.1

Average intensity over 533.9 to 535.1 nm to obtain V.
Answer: 35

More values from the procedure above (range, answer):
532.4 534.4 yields 33.1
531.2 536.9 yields 34.8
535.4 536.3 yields 37.3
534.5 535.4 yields 36.4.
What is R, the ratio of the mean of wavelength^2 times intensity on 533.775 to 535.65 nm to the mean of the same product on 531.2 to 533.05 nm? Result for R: 1.12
